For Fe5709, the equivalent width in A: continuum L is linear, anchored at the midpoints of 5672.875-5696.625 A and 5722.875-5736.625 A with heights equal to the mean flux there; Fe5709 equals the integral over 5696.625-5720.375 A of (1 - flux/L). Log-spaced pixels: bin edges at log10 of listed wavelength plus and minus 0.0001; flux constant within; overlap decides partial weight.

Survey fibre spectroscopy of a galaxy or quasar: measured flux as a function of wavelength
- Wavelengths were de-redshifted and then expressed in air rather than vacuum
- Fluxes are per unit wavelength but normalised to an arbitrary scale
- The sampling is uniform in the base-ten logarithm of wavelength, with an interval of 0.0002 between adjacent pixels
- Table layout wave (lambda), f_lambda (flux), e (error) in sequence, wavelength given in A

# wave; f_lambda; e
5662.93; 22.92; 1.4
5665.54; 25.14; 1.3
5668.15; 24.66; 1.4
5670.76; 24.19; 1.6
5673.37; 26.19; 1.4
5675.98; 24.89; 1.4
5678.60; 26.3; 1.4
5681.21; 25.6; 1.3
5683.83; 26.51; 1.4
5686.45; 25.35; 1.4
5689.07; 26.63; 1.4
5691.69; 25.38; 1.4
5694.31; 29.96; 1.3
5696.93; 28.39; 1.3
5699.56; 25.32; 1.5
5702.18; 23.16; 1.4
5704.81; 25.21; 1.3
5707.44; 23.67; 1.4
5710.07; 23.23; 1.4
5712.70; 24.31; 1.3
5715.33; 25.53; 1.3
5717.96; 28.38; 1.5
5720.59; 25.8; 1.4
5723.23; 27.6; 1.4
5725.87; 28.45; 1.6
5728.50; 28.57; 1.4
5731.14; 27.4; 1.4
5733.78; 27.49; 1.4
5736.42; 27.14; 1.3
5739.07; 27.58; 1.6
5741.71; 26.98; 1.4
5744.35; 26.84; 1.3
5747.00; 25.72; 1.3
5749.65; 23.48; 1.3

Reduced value 1.8 A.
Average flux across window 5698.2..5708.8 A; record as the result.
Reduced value 24.3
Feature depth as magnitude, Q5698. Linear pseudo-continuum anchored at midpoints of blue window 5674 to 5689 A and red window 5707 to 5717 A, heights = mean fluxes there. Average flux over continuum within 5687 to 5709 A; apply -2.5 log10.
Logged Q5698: -0.036 mag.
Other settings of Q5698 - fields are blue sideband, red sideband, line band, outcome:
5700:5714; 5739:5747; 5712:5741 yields -0.07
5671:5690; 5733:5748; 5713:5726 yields -0.01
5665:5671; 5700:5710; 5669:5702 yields -0.07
